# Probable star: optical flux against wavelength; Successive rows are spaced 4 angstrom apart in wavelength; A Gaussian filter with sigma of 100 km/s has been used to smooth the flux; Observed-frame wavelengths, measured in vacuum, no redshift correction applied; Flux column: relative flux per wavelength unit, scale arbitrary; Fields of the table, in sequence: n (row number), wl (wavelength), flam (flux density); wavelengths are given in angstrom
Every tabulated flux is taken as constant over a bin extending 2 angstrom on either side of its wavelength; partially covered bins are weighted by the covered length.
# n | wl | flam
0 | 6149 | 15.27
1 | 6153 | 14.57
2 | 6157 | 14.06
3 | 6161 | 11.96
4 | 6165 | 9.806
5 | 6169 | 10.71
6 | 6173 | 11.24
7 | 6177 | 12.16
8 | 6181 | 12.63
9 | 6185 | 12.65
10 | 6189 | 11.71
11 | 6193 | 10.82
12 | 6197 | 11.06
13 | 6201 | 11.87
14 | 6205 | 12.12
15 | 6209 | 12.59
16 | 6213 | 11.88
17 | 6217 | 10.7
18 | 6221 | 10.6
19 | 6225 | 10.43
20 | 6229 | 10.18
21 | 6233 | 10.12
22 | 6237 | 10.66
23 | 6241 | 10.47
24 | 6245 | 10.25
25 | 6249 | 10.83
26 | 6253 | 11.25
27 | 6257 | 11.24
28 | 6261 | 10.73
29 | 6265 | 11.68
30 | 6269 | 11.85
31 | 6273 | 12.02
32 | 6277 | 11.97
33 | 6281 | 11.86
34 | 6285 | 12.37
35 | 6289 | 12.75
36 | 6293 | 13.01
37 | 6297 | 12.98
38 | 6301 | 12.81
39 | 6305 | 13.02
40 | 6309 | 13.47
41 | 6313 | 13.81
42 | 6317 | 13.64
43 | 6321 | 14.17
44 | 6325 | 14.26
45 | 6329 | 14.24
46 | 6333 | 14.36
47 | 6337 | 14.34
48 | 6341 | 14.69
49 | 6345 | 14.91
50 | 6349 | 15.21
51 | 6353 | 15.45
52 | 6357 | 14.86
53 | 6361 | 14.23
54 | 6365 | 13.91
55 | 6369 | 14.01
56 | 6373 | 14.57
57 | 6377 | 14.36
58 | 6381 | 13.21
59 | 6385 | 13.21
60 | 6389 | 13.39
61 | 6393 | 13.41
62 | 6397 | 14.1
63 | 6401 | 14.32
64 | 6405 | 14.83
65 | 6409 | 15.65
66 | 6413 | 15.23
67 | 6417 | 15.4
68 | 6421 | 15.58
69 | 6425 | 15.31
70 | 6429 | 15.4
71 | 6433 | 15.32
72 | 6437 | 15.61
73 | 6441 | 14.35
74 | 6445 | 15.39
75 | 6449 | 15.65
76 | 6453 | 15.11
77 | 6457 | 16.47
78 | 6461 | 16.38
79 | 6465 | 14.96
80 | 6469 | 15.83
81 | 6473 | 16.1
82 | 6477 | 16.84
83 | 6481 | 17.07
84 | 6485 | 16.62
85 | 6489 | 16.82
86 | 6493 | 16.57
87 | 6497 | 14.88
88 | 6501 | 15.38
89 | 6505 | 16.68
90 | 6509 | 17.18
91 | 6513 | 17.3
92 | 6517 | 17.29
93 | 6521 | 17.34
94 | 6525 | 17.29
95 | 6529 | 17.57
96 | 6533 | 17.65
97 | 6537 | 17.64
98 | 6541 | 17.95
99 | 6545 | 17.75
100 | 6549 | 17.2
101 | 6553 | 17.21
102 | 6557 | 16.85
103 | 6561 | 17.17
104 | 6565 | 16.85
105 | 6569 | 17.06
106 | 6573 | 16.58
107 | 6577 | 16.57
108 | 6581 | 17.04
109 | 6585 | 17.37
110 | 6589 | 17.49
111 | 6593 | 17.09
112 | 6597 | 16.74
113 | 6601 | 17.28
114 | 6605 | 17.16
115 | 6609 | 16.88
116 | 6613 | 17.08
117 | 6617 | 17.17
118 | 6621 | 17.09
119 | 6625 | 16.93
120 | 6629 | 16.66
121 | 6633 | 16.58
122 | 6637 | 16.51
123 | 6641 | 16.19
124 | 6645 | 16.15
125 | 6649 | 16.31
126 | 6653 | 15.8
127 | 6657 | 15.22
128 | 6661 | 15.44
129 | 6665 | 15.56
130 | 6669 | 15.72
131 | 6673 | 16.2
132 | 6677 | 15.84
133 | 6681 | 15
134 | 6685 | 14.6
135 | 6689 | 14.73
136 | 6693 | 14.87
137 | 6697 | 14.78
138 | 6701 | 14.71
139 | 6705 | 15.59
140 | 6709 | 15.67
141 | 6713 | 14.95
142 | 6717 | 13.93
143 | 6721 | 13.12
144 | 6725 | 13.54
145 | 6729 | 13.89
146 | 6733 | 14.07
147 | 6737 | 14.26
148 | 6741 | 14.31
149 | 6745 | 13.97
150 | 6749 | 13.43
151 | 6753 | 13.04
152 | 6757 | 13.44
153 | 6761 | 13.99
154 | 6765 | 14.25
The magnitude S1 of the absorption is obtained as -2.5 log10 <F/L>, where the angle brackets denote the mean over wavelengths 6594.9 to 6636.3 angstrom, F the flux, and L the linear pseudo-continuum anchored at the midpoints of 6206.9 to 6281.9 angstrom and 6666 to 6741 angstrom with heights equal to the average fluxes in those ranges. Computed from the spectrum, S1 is -0.20 mag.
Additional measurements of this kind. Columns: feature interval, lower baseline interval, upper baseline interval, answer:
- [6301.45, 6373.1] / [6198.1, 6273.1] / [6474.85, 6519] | -0.08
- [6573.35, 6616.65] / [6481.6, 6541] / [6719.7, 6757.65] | -0.09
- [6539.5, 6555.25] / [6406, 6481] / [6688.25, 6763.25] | -0.16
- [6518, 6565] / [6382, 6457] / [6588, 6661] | -0.10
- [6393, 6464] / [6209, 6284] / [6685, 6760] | -0.23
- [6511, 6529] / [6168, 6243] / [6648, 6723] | -0.25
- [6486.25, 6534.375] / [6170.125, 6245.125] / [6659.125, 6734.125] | -0.24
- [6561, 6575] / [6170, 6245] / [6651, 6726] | -0.20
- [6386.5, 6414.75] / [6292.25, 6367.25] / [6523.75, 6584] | 0.05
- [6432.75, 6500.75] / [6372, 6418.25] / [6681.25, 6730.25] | -0.11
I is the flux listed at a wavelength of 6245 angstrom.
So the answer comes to 10.25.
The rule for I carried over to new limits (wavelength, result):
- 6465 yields 14.96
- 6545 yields 17.75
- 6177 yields 12.16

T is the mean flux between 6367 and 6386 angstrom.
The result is 13.9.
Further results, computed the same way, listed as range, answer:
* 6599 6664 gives 16.5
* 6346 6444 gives 14.6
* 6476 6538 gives 16.9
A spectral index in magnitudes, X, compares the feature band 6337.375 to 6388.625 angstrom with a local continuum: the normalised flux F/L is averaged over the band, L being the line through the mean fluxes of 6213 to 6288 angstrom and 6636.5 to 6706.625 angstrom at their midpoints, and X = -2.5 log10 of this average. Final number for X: -0.17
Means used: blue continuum 11.1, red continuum 15.5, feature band 14.4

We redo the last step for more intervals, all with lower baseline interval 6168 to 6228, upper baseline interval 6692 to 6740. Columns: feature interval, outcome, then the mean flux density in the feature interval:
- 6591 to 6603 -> -0.23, 17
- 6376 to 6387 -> -0.08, 13.5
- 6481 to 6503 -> -0.22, 16.1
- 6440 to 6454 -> -0.17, 15.2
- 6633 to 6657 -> -0.15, 16.1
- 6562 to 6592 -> -0.24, 17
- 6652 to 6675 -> -0.11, 15.7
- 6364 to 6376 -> -0.14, 14.2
